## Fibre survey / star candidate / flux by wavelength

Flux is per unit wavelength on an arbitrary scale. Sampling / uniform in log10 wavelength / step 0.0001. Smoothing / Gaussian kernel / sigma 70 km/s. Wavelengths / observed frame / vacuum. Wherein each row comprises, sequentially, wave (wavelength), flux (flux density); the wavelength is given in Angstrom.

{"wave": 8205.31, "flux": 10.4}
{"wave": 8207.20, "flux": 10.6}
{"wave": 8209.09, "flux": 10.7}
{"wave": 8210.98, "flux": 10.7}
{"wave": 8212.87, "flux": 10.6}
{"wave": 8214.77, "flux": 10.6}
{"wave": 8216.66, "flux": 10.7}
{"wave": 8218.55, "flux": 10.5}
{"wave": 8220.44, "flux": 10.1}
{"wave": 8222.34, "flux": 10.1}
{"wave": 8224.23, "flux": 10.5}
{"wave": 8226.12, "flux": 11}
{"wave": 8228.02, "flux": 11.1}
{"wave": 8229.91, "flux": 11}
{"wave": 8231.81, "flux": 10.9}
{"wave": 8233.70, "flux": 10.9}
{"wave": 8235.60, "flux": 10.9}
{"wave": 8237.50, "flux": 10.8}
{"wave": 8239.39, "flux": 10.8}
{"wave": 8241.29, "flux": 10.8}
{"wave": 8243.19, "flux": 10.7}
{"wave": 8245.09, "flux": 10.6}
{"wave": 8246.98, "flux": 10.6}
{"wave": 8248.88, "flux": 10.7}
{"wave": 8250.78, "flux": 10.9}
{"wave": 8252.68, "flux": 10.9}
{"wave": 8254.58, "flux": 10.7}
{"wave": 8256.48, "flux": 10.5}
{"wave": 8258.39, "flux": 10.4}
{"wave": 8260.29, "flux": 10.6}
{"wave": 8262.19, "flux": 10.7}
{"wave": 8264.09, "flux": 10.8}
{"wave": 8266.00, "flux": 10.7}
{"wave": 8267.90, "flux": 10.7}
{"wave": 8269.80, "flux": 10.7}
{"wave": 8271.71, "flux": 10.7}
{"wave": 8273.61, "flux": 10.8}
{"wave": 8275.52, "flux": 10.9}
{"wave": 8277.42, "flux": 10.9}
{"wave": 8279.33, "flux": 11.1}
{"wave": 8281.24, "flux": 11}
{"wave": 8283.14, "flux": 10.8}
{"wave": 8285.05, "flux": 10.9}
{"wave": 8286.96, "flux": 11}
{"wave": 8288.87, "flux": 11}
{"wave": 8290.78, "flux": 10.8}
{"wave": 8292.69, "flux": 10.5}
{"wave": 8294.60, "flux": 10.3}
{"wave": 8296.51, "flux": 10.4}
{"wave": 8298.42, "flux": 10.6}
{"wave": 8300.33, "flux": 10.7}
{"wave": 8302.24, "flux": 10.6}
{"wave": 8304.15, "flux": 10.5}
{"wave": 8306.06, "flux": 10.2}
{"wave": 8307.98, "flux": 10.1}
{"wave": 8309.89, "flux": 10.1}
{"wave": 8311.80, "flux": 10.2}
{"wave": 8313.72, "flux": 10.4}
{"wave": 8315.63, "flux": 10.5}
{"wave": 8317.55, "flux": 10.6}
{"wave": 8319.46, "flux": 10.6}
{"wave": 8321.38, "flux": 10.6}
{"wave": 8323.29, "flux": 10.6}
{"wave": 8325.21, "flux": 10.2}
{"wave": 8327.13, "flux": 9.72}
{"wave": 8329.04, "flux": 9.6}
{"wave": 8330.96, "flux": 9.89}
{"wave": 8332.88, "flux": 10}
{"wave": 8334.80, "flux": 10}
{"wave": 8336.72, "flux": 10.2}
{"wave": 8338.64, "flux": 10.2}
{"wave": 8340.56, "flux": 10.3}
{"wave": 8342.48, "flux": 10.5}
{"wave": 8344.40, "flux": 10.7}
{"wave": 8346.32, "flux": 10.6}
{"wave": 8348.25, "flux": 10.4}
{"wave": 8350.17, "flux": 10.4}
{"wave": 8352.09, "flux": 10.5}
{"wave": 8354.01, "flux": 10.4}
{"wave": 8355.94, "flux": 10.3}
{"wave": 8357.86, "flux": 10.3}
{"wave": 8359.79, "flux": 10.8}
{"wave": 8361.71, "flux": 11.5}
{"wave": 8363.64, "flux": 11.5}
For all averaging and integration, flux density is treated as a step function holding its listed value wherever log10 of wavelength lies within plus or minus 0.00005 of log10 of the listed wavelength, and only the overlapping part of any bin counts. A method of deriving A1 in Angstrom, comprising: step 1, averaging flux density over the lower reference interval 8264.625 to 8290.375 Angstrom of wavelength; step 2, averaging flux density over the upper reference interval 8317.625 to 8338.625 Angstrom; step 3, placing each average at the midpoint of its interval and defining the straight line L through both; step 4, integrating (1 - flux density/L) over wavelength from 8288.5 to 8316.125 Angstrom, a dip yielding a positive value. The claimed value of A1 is 0.2 Angstrom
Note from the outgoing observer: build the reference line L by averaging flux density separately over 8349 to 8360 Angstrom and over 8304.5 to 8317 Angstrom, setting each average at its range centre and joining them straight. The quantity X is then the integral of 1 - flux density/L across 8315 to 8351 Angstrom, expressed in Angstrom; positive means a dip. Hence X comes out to 0.2 Angstrom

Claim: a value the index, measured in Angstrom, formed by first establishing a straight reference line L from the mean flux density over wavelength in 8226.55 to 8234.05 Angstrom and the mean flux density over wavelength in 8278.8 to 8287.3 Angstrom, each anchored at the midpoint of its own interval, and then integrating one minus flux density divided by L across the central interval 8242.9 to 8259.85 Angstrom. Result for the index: 0.5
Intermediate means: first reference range 11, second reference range 10.9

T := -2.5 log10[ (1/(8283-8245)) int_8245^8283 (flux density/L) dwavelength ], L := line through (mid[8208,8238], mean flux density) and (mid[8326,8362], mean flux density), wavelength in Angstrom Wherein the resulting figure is -0.02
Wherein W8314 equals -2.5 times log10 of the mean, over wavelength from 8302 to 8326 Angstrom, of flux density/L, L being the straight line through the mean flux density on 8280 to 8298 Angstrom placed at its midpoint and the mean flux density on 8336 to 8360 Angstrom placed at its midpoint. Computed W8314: 0.02 mag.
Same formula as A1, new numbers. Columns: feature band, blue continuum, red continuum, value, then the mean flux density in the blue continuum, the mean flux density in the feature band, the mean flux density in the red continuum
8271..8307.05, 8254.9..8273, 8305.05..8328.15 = -0.8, 10.6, 10.7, 10.3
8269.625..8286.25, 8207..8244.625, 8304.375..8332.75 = -0.7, 10.7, 10.9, 10.2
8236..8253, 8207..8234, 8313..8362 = -0.2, 10.7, 10.8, 10.4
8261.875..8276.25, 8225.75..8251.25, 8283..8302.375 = 0.0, 10.8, 10.7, 10.7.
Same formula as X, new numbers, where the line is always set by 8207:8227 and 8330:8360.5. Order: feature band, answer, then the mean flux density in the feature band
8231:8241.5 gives -0.33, 10.9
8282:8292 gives -0.44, 10.9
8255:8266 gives -0.14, 10.6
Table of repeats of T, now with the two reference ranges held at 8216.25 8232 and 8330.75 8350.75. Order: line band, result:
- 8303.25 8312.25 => 0.018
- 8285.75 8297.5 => -0.023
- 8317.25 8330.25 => 0.010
